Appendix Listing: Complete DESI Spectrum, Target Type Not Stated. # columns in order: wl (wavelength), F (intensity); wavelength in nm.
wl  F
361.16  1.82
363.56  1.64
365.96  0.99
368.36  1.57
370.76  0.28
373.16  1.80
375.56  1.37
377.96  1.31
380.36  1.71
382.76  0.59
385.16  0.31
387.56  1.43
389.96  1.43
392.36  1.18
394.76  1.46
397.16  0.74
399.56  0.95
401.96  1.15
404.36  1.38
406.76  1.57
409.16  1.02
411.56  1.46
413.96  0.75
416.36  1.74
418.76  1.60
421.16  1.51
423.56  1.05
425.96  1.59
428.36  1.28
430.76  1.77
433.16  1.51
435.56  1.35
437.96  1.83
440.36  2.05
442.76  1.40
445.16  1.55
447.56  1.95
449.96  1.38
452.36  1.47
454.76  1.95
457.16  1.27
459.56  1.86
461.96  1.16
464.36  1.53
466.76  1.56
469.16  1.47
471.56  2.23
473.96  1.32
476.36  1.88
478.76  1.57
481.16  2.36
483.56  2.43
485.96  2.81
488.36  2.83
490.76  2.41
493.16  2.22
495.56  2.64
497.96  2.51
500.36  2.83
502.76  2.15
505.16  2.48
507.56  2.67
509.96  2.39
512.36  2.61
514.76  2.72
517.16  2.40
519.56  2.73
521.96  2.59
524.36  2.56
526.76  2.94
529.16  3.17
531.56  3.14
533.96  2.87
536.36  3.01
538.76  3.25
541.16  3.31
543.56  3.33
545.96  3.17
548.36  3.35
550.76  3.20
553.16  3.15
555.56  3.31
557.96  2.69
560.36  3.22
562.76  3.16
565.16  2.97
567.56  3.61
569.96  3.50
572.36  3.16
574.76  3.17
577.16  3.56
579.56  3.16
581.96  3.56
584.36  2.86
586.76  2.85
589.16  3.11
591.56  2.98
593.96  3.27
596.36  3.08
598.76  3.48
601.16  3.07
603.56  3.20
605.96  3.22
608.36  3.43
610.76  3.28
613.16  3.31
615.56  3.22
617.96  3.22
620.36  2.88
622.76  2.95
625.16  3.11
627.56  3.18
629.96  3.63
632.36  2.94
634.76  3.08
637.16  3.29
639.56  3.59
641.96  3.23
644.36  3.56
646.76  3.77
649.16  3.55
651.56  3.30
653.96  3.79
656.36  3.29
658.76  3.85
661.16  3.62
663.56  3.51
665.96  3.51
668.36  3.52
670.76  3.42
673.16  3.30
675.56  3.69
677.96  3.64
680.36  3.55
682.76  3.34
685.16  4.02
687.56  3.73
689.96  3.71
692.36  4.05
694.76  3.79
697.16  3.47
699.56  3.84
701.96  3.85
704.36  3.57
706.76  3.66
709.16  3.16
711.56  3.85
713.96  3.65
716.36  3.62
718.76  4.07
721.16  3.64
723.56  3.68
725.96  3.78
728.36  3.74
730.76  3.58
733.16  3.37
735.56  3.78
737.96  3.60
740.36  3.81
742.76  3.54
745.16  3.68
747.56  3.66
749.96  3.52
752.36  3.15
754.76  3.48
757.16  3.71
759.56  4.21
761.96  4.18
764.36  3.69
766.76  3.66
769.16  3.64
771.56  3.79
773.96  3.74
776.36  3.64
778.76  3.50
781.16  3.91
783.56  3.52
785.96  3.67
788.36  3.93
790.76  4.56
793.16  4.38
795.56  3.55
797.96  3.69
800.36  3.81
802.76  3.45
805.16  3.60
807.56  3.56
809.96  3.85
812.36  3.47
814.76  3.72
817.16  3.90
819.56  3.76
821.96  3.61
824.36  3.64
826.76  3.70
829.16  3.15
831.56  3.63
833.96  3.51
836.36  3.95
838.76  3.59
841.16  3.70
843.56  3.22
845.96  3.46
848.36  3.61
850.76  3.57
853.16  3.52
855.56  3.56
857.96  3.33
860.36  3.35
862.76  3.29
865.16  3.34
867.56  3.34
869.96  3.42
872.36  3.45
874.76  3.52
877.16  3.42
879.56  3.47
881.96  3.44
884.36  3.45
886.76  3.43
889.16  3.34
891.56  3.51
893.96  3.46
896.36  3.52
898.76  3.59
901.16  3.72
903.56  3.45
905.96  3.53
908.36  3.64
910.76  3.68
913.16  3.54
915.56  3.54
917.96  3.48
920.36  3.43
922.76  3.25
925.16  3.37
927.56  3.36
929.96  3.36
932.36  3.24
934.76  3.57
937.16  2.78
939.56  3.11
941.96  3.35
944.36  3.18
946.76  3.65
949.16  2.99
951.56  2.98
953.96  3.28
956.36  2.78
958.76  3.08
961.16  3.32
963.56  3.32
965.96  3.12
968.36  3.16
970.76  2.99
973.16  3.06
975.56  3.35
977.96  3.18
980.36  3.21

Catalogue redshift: 0.203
